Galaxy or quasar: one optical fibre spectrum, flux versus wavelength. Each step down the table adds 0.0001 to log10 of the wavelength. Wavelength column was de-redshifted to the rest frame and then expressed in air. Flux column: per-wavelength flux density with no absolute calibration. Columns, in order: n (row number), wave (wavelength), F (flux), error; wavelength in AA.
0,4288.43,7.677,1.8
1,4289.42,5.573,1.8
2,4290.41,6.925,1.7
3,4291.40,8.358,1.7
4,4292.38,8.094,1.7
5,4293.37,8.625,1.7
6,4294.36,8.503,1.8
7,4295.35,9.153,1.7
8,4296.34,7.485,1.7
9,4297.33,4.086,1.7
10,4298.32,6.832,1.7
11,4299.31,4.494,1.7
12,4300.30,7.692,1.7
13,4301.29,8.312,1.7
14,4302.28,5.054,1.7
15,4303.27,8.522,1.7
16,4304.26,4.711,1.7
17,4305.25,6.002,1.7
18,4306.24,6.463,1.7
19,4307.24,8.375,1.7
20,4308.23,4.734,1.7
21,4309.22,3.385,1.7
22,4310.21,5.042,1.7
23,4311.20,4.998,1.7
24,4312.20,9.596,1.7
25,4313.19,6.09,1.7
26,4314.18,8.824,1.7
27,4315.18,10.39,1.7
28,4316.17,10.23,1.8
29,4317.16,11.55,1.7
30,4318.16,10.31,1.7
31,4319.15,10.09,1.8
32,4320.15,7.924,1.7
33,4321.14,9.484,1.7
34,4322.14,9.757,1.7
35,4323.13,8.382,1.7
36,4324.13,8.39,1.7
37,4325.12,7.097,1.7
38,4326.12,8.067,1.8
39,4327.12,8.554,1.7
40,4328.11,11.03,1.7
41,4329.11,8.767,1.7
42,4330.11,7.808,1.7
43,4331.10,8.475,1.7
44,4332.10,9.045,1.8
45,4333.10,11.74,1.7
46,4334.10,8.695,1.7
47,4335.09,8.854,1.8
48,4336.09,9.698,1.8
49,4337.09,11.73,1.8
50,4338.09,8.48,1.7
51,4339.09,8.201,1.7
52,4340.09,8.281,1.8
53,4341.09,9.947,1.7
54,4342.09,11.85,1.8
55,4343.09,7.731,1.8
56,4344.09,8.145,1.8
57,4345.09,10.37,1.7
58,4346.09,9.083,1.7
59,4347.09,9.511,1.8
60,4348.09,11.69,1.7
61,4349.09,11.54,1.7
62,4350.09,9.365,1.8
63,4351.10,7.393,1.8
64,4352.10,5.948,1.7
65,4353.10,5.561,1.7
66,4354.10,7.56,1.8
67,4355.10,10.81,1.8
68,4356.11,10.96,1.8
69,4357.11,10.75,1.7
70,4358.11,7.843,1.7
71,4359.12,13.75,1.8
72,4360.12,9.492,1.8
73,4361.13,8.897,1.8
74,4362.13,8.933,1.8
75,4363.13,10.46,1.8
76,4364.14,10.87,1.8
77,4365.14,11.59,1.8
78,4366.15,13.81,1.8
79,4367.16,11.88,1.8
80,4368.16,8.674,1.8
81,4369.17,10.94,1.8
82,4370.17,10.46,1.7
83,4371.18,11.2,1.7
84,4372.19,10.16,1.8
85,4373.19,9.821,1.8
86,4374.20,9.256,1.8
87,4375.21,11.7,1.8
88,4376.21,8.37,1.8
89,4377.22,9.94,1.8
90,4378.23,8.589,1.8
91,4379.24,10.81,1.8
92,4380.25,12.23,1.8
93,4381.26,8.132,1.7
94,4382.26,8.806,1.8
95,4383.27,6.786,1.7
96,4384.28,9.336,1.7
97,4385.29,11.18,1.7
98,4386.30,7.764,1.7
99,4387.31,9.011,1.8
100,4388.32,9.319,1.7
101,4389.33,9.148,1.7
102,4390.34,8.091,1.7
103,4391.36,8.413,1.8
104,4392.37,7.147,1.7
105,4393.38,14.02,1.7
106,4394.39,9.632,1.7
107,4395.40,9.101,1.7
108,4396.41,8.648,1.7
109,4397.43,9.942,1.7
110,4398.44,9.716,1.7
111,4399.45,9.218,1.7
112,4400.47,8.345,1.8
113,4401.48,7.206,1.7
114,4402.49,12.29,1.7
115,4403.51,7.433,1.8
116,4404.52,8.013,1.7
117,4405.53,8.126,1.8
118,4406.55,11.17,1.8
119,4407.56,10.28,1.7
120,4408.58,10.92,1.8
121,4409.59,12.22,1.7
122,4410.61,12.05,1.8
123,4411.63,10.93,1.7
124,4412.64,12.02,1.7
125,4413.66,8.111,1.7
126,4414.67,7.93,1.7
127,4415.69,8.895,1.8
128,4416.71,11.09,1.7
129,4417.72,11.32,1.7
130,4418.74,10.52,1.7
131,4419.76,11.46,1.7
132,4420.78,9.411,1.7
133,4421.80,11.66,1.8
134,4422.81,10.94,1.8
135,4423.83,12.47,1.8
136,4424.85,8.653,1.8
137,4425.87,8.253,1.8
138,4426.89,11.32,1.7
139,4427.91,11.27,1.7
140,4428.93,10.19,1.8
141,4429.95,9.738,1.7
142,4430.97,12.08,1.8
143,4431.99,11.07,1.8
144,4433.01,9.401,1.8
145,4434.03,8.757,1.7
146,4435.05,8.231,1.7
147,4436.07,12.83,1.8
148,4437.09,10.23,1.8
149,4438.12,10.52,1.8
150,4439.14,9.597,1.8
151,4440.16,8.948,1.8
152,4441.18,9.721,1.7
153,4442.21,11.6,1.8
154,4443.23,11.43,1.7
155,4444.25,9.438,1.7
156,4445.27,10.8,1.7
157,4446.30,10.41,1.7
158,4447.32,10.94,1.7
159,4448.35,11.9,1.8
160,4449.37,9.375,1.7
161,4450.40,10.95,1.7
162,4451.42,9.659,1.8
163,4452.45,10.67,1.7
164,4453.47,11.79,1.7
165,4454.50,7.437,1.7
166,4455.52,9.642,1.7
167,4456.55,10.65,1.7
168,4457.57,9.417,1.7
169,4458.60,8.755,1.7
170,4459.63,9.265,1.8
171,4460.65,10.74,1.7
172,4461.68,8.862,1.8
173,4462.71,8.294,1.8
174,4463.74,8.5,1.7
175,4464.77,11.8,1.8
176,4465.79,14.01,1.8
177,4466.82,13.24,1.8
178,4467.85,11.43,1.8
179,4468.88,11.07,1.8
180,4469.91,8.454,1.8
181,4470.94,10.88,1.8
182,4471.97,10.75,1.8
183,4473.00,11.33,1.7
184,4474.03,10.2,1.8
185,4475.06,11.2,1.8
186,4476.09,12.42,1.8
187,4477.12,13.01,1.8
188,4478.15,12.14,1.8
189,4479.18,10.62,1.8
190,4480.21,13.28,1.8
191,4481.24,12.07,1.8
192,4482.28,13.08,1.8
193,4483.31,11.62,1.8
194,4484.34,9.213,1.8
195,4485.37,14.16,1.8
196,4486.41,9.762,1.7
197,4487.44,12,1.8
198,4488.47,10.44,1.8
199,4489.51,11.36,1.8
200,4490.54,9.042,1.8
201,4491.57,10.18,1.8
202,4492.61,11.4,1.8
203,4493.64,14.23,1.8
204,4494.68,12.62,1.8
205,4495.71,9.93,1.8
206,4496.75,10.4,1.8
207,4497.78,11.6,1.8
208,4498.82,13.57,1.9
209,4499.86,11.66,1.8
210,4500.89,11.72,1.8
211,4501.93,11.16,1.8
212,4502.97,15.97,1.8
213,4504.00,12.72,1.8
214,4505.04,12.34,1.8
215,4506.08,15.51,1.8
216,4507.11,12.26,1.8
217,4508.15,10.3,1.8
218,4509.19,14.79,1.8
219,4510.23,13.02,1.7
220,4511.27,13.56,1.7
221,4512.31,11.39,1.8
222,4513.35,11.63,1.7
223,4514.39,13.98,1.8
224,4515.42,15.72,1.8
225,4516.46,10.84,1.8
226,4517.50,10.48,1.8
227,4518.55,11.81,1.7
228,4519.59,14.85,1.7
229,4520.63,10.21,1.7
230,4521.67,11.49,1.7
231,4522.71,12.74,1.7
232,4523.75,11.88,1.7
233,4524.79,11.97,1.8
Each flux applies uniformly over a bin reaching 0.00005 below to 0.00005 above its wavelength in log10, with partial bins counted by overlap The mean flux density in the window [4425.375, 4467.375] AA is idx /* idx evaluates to 10.3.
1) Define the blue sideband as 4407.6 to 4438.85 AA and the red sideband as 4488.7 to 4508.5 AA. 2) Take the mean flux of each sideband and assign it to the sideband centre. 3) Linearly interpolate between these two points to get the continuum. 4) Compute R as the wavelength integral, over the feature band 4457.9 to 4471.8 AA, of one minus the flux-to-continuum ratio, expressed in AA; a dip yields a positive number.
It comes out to 1.1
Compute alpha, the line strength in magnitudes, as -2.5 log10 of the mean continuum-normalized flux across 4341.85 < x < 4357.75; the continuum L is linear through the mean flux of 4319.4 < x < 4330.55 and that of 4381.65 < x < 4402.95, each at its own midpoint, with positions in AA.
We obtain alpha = -0.041 mag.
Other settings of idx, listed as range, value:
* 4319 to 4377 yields 9.57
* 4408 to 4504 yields 10.8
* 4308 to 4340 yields 8.64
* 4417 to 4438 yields 10.5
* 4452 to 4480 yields 10.6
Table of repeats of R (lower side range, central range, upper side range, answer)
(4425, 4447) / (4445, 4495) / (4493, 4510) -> 2.3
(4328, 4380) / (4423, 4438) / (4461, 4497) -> 0.4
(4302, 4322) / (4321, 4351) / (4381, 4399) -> -4.4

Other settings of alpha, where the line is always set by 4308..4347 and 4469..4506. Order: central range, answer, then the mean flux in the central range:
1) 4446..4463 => 0.12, 9.94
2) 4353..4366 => -0.08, 10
